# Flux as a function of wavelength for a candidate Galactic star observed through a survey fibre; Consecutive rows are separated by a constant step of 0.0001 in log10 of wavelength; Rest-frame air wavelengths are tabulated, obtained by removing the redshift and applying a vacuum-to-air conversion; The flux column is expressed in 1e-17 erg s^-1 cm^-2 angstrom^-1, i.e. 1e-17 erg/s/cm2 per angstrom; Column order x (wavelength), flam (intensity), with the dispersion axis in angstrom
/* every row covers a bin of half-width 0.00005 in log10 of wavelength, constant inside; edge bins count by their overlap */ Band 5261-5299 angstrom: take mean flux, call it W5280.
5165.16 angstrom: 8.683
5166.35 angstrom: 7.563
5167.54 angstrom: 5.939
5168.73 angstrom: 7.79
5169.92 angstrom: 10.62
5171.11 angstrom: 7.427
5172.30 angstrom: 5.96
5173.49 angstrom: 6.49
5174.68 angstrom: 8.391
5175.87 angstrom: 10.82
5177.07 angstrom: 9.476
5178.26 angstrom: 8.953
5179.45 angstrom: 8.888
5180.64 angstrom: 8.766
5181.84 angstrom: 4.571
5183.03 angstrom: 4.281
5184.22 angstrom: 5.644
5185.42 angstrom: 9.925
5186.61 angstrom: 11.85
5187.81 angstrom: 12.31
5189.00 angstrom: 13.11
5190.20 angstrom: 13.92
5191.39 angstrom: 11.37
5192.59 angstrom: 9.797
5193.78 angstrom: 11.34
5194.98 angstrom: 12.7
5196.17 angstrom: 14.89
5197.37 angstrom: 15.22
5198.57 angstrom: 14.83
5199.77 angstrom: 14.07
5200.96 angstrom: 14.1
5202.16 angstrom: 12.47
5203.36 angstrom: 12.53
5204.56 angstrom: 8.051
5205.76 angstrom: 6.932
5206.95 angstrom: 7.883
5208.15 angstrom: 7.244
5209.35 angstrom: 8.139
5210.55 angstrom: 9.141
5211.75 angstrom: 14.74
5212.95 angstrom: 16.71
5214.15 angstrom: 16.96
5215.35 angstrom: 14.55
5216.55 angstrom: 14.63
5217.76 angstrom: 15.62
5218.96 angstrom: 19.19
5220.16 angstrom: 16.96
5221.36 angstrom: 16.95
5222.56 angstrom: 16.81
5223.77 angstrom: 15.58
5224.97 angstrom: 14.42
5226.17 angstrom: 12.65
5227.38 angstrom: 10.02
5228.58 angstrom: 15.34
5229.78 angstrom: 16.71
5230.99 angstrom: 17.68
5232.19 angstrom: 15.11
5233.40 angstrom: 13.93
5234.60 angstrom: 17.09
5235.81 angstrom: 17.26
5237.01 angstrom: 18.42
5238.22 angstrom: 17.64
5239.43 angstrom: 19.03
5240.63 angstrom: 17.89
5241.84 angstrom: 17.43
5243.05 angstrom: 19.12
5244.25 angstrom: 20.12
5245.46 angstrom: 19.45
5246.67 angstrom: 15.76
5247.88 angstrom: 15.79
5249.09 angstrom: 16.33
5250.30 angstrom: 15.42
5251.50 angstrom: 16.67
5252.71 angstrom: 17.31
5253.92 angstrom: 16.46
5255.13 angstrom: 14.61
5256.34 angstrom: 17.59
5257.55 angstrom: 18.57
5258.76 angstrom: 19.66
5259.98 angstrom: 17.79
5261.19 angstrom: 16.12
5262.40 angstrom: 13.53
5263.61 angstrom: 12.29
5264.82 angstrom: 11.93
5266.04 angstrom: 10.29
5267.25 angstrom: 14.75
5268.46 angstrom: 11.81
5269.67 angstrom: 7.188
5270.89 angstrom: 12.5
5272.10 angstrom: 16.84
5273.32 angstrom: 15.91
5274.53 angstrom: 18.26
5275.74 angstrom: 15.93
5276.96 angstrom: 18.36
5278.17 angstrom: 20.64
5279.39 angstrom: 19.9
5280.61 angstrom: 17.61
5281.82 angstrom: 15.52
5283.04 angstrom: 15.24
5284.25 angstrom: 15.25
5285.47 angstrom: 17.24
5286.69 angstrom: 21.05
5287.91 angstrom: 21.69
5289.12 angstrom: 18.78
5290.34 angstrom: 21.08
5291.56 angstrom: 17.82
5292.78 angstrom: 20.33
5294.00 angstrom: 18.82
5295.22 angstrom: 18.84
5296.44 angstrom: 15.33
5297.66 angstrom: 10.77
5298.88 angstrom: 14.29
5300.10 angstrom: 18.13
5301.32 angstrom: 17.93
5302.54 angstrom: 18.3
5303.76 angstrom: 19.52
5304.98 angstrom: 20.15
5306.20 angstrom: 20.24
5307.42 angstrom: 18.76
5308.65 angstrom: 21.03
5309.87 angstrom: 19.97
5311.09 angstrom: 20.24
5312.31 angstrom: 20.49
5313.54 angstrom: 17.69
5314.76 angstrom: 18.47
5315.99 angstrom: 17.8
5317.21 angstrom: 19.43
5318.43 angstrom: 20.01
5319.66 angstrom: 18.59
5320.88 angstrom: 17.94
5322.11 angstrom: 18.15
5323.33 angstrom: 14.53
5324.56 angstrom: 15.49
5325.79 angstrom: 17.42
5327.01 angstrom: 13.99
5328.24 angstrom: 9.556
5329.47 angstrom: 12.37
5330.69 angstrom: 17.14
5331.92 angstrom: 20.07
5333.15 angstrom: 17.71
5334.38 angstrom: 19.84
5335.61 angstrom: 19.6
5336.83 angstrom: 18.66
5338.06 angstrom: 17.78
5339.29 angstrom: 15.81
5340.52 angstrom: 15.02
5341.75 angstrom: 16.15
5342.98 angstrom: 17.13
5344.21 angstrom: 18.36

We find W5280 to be 16.1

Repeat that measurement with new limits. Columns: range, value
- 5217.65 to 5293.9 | 16.5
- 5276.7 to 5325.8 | 18.3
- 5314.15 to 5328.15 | 17.1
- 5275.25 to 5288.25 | 18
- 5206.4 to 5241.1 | 15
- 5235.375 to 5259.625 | 17.5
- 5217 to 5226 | 16.3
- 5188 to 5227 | 13.2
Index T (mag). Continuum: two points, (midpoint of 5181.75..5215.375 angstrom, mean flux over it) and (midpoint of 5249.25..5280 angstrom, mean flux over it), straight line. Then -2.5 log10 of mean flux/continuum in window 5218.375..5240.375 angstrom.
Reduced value -0.21 mag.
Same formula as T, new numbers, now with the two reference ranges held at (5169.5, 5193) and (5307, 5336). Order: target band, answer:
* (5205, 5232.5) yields -0.21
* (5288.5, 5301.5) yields -0.09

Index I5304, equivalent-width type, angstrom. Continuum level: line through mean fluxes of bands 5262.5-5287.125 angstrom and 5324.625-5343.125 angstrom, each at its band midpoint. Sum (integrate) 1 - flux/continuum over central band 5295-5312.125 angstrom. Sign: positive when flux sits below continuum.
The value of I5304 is -2.40 angstrom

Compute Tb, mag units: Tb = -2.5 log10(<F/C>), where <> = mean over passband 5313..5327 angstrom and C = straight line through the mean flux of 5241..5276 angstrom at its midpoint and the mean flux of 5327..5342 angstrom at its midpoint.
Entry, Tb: -0.08 mag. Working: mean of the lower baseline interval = 15.7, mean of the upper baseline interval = 16.5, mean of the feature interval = 17.6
